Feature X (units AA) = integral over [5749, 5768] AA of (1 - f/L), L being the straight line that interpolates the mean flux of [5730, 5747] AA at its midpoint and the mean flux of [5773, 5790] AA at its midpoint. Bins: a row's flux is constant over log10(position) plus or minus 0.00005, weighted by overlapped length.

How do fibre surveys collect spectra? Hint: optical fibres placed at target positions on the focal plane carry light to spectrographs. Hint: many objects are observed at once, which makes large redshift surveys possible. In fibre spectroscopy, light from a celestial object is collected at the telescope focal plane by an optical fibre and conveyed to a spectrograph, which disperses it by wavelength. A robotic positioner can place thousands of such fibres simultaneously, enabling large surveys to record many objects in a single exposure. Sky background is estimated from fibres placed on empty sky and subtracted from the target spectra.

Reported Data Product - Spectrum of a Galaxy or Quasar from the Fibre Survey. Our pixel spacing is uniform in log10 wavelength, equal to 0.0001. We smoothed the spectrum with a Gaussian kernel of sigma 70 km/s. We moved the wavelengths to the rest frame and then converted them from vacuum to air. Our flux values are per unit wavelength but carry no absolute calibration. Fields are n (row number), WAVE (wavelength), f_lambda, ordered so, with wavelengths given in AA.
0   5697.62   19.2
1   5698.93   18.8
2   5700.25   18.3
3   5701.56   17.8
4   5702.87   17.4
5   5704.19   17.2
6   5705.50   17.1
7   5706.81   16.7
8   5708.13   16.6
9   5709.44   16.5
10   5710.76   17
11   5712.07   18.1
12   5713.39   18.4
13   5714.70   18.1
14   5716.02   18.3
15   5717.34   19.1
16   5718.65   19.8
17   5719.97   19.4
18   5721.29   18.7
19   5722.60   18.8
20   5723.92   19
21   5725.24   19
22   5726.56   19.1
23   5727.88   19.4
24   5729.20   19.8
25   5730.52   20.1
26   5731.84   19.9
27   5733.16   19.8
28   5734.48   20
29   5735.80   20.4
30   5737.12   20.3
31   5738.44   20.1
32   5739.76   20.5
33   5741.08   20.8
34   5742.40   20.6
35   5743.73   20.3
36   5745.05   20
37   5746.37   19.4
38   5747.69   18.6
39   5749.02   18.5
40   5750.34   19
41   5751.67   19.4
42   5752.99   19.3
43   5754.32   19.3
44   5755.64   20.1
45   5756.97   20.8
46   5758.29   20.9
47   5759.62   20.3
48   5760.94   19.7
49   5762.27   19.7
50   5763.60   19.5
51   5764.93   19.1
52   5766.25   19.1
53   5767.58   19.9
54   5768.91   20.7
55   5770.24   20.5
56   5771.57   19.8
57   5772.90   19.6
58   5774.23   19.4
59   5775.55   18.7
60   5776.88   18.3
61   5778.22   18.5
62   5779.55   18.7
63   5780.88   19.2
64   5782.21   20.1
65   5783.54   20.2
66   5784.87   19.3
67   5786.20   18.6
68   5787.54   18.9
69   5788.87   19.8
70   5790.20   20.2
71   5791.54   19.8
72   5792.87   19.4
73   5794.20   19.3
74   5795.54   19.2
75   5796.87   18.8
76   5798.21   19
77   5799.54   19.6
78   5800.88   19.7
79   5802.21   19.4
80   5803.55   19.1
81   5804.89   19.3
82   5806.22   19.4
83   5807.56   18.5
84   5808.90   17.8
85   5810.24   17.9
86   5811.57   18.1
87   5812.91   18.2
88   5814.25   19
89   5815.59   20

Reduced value 0.0 AA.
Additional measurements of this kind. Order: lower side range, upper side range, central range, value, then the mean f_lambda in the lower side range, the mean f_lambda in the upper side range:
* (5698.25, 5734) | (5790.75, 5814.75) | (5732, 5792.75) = -3.1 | 18.5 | 19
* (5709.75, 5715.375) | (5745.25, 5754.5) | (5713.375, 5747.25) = -2.2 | 17.8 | 19.1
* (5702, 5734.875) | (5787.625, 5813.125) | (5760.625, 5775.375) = -0.6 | 18.5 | 19.1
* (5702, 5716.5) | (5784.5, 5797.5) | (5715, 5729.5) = -1.1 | 17.4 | 19.3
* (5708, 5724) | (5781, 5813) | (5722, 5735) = -0.7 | 18.3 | 19.2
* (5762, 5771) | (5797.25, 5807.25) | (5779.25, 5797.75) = 0.1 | 19.8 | 19.3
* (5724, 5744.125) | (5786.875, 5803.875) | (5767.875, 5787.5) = 0.2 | 20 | 19.4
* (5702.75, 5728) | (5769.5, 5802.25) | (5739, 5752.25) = -0.7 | 18.2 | 19.4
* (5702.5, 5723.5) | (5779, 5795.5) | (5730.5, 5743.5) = -1.3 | 18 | 19.5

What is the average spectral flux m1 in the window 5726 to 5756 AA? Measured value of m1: 19.8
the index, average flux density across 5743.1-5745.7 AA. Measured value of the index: 20.2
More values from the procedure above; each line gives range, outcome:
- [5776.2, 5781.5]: 18.6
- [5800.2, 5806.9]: 19.4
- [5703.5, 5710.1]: 16.8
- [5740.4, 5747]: 20.2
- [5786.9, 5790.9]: 19.6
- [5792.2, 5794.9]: 19.4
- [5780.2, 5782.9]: 19.7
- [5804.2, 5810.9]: 18.6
